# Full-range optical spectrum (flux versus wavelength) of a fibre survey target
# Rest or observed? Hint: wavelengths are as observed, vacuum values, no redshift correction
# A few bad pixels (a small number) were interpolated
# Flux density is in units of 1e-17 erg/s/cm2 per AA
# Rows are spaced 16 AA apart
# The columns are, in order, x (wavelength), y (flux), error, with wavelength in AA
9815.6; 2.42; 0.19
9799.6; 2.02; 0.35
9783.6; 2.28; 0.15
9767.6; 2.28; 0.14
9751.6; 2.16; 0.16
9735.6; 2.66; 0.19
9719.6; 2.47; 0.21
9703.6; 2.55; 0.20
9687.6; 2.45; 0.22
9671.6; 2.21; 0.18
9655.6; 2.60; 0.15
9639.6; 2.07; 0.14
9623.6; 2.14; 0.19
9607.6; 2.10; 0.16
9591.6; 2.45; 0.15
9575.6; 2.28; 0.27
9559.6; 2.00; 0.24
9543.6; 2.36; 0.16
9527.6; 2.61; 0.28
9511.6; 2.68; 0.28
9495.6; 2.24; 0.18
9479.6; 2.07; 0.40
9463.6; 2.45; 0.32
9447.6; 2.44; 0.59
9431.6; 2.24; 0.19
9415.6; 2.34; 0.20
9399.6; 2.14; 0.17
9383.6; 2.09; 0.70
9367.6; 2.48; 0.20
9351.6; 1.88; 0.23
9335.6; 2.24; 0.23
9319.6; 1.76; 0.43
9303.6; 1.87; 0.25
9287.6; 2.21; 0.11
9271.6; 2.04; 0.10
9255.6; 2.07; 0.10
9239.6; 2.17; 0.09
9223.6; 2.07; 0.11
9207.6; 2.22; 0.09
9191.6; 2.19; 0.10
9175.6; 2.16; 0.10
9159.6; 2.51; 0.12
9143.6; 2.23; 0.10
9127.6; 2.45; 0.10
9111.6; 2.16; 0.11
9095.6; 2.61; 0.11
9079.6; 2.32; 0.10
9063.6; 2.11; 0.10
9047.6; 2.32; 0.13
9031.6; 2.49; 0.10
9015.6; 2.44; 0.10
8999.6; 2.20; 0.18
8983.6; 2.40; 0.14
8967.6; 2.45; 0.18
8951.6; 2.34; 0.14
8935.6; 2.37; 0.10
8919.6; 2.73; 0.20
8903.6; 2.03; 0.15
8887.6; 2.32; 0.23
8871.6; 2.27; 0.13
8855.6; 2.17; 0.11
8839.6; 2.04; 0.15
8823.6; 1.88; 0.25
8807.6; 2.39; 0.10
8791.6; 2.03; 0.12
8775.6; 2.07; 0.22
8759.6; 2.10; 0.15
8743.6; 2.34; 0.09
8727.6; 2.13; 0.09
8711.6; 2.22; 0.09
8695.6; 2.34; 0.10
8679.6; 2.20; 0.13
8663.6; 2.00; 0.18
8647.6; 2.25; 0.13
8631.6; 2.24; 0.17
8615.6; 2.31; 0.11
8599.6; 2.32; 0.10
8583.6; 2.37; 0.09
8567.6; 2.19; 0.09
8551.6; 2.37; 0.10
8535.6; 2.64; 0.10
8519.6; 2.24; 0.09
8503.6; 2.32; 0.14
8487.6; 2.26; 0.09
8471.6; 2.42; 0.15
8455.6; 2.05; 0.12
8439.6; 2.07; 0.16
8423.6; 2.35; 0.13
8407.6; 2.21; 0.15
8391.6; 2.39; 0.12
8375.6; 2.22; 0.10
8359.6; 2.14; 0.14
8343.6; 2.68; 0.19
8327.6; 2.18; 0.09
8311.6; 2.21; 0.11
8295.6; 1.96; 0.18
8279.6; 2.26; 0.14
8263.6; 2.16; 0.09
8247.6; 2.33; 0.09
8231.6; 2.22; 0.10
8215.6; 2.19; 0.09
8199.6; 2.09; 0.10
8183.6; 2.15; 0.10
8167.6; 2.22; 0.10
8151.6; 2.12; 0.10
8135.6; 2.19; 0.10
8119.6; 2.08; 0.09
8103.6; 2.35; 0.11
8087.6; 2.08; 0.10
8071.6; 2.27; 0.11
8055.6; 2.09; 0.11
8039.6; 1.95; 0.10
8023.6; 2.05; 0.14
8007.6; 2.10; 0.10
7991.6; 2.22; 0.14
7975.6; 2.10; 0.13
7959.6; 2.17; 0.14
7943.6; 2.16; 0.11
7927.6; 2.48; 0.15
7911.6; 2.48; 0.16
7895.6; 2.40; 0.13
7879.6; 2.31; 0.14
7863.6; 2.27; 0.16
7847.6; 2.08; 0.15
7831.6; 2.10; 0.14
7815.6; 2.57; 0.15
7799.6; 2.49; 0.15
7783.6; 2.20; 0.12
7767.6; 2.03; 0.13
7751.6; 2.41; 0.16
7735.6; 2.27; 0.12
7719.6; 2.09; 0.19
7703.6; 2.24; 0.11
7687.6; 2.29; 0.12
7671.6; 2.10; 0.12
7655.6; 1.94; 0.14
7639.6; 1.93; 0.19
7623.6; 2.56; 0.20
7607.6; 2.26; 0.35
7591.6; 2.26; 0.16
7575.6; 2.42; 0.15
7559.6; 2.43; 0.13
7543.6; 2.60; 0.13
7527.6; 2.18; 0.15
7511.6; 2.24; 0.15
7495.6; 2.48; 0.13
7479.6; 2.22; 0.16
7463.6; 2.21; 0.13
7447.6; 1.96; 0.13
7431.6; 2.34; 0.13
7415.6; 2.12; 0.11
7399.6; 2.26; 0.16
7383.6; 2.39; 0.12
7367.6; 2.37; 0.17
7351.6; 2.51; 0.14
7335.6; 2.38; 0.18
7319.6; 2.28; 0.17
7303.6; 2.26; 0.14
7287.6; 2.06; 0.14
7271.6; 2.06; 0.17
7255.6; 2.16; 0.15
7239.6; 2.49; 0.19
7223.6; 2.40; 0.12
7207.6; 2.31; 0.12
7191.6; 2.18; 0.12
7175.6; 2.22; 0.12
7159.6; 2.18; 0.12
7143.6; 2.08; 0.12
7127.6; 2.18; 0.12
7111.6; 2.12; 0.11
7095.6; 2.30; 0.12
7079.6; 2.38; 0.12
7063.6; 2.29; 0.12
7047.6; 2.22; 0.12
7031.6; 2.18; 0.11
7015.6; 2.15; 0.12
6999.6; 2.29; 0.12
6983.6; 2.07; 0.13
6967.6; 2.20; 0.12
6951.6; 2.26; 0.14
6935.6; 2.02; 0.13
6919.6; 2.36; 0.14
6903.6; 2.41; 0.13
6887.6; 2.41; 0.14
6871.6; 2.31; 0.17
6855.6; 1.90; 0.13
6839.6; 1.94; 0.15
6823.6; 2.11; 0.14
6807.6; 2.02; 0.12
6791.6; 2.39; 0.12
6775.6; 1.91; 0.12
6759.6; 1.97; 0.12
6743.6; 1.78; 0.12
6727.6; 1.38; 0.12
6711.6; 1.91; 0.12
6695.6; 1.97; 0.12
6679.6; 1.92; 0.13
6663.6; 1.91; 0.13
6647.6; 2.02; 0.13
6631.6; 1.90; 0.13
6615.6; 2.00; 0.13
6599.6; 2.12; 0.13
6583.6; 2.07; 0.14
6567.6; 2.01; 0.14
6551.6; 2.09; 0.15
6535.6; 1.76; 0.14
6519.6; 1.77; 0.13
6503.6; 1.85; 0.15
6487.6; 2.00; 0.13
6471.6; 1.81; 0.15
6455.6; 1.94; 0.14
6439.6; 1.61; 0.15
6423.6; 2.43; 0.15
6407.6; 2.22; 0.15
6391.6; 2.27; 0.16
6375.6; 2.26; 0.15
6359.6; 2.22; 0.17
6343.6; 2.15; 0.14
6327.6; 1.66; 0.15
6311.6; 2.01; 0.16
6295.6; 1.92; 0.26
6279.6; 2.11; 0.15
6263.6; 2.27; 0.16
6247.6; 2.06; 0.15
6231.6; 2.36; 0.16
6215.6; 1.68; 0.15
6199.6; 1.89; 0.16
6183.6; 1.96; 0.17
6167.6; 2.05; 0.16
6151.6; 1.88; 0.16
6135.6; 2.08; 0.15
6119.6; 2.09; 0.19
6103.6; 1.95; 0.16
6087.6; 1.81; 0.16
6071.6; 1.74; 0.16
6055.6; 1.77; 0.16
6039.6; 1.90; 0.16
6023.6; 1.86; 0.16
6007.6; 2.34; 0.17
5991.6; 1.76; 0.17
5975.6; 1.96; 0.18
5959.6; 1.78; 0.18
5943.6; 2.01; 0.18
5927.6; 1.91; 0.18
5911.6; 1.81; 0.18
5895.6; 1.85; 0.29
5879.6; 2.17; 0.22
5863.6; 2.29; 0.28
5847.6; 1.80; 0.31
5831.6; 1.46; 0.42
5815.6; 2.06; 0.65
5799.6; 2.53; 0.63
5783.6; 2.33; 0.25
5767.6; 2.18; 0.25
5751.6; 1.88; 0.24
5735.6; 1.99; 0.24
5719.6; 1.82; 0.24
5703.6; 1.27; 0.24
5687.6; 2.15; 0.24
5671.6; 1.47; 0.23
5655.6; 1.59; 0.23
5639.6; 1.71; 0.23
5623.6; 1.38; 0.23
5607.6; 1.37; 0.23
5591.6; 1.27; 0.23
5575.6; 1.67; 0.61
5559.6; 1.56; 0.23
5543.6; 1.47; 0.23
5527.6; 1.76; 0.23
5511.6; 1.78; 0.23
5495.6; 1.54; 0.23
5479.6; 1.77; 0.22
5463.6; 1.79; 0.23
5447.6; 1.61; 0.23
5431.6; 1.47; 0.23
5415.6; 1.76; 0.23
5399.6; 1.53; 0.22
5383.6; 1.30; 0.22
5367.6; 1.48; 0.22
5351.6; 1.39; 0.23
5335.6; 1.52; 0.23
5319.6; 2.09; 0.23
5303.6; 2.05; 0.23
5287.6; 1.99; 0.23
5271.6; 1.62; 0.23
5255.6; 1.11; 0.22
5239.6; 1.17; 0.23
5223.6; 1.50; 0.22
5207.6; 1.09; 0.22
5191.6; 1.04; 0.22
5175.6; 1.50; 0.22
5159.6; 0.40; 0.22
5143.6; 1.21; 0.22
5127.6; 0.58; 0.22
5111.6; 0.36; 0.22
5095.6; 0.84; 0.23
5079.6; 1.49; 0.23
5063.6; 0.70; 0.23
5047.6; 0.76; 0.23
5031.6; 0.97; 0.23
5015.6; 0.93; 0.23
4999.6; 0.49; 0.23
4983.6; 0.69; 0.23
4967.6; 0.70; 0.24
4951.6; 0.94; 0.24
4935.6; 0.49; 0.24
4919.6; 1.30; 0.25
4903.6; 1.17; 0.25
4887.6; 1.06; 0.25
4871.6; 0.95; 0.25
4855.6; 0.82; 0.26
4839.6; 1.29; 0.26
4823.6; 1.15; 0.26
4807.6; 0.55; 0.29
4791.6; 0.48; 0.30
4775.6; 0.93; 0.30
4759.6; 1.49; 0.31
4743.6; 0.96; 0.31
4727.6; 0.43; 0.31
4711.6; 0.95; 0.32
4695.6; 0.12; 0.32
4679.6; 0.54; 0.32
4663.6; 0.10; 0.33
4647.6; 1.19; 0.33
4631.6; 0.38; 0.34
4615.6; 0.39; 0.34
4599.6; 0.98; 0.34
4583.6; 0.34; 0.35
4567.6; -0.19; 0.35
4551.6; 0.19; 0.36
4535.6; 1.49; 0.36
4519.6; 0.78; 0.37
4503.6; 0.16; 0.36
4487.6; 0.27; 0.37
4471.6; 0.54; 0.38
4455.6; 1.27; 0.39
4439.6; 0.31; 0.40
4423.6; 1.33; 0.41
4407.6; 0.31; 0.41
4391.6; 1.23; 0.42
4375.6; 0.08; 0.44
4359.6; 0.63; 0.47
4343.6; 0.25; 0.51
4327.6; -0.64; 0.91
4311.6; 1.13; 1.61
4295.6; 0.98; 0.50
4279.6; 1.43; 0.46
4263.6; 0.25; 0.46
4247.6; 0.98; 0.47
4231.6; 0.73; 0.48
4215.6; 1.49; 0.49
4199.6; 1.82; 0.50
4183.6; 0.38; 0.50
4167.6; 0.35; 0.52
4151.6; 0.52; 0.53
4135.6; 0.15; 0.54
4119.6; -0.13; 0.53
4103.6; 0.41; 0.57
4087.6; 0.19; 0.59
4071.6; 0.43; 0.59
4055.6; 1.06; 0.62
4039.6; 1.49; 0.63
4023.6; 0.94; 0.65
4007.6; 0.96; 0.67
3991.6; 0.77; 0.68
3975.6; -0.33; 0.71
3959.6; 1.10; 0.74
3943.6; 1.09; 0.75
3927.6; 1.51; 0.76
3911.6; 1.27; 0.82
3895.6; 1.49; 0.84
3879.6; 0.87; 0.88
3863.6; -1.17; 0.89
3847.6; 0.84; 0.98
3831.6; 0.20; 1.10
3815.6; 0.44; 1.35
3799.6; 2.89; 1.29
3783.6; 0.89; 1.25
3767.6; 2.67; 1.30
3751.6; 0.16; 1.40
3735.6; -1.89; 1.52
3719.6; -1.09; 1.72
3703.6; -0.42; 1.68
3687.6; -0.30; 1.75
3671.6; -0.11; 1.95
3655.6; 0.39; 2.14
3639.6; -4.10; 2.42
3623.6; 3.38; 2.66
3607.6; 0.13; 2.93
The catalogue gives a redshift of 0.30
